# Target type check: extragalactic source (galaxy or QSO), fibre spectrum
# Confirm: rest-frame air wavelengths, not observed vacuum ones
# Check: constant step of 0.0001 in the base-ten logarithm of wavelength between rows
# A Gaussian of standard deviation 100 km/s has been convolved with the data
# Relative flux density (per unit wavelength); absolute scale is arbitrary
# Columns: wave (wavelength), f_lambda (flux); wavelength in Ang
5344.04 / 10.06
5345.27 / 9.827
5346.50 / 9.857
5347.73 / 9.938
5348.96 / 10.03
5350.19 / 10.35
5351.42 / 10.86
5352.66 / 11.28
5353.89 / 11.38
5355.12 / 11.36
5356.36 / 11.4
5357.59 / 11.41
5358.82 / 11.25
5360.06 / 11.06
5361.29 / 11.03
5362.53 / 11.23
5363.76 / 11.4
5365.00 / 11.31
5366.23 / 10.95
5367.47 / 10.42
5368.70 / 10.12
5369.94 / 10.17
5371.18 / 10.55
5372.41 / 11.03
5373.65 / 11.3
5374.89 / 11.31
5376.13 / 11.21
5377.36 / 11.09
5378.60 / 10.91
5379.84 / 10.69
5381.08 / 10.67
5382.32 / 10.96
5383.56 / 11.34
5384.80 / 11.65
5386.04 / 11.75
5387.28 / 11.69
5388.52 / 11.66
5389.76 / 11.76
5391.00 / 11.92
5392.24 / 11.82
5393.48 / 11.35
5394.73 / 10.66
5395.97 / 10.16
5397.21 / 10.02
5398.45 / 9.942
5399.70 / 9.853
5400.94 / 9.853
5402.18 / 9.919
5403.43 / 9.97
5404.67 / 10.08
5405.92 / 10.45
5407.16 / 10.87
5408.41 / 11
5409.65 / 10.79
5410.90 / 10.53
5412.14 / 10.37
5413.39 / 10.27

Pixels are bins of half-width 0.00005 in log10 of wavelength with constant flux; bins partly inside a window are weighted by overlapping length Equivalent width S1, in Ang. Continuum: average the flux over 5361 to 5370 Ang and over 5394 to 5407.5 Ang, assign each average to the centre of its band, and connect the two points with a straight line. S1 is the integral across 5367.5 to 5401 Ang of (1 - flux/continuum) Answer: -1.5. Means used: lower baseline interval 10.9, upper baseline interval 10.2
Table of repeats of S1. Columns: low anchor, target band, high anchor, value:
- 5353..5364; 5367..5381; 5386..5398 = 0.58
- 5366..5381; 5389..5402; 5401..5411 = -0.22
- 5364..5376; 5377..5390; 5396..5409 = -0.88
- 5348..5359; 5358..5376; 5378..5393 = 0.35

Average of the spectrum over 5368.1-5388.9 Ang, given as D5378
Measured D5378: 11.1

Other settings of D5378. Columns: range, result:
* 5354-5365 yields 11.3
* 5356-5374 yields 11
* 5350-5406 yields 10.9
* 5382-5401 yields 11.1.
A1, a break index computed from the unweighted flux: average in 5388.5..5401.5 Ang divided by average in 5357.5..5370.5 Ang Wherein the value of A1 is 0.99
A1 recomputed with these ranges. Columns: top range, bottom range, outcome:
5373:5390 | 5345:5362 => 1.04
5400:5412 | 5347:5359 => 0.95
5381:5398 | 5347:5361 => 1.03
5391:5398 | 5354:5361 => 0.96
